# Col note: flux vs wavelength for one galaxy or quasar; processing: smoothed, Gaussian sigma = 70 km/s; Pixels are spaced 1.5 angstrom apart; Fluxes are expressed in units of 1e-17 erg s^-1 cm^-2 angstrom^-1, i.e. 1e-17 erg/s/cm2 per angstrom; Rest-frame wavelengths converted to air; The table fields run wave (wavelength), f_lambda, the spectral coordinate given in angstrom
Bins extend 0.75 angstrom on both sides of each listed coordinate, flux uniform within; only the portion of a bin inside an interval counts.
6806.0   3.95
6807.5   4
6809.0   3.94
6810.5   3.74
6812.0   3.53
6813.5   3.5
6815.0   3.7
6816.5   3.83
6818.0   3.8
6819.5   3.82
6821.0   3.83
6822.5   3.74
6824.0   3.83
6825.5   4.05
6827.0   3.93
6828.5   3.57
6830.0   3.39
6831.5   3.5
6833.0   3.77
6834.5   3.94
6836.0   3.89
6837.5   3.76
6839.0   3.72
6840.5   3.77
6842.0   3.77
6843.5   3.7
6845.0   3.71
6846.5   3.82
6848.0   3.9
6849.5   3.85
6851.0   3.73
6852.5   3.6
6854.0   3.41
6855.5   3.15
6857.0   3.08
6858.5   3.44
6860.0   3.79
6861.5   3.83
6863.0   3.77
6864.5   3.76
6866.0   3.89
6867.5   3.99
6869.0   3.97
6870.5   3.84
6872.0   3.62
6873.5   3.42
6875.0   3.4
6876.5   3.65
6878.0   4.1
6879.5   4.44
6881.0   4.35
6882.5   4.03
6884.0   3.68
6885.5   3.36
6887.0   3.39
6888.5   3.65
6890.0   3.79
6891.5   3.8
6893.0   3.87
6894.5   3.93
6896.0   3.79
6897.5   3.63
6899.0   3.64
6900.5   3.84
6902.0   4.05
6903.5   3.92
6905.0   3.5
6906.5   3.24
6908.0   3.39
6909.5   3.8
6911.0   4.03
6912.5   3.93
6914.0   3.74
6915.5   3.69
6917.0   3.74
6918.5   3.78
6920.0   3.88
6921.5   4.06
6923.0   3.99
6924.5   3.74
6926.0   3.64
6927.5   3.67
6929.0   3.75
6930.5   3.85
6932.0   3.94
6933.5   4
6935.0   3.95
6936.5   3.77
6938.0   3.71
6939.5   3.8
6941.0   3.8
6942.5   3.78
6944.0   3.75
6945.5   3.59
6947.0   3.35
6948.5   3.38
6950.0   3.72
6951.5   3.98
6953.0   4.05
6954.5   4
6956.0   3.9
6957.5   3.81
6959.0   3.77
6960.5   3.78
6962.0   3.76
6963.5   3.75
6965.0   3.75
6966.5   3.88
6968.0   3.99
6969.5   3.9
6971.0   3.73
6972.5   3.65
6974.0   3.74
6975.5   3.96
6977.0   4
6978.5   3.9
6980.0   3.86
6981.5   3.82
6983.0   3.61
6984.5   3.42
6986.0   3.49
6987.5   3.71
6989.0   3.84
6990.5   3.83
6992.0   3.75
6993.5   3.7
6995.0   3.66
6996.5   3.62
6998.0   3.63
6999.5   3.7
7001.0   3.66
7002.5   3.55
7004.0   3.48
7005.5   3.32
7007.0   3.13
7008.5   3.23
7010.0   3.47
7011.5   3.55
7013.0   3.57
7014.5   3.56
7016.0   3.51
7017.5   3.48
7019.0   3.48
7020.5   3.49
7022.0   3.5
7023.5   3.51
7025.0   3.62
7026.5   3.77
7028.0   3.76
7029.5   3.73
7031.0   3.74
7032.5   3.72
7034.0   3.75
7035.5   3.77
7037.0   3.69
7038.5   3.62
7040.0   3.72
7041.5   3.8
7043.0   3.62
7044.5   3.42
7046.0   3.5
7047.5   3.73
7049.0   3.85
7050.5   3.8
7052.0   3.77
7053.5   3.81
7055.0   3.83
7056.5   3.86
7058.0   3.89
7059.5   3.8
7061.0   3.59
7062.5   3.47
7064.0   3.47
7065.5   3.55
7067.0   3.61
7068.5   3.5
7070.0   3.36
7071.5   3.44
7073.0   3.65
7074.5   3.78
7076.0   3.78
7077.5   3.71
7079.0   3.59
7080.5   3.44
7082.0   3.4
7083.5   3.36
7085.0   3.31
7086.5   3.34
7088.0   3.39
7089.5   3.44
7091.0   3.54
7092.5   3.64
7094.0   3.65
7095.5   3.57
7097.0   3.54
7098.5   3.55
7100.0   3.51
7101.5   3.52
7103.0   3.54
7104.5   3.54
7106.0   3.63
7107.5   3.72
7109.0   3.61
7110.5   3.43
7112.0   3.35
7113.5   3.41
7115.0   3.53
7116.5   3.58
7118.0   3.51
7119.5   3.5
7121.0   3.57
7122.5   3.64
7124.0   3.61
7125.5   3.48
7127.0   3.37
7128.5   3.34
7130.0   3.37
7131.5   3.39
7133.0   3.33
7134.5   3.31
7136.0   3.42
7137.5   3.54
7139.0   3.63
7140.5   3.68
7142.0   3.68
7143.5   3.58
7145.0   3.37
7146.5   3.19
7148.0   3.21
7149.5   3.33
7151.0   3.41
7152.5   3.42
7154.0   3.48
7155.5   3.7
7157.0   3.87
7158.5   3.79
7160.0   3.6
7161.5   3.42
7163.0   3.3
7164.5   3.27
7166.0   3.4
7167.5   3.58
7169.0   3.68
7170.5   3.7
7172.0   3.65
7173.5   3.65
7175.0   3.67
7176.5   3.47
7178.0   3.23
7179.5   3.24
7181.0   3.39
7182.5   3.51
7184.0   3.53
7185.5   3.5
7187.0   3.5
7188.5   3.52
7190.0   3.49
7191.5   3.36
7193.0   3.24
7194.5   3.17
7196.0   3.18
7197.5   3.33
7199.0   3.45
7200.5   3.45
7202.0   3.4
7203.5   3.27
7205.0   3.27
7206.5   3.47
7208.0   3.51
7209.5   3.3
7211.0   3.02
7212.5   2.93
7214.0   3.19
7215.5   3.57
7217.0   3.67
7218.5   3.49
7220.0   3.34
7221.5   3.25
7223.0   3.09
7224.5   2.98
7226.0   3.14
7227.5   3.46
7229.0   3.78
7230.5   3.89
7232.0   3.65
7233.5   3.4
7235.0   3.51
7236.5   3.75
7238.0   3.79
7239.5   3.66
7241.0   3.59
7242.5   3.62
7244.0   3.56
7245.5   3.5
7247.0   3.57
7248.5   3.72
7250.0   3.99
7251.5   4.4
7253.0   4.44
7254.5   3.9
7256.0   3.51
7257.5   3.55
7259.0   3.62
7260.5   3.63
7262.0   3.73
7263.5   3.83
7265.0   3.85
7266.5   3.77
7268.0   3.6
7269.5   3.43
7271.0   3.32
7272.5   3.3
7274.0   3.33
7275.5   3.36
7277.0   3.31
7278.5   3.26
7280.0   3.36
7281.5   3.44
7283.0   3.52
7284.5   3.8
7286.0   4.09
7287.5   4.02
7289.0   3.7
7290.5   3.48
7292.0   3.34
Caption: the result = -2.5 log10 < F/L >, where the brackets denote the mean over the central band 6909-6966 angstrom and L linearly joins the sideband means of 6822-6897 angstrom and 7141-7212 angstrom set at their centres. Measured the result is -0.04 mag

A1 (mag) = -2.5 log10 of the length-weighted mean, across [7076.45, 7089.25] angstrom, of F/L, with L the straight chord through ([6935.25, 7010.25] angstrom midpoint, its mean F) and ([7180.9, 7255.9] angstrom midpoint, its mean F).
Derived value 0.05 mag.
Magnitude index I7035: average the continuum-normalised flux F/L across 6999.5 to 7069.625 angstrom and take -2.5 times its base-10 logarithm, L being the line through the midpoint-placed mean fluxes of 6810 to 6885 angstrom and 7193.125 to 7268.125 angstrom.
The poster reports 0.01 mag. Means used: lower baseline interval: 3.74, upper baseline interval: 3.53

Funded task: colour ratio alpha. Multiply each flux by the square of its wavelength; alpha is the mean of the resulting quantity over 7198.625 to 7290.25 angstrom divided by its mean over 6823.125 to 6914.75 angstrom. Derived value 1.1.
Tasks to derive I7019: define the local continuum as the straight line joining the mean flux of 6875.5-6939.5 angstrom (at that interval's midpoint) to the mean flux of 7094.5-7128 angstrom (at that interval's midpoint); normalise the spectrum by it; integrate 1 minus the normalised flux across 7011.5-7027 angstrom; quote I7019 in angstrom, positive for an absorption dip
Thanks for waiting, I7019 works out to 0.5 angstrom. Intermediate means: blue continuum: 3.8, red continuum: 3.53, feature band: 3.55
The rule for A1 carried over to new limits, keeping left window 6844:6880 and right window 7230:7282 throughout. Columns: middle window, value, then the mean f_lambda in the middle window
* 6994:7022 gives 0.05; 3.51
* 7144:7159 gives 0.05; 3.47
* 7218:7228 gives 0.13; 3.24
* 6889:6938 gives -0.03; 3.79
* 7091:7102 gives 0.03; 3.57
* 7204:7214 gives 0.12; 3.25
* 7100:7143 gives 0.05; 3.51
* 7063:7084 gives 0.04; 3.55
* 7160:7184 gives 0.05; 3.48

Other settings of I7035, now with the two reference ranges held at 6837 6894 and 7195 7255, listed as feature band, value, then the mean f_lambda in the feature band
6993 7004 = 0.00 mag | 3.63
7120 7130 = 0.02 mag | 3.49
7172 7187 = 0.02 mag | 3.48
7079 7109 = 0.02 mag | 3.51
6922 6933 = -0.03 mag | 3.81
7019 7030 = 0.01 mag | 3.61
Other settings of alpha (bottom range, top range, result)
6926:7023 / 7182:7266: 1.02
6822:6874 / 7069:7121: 1.02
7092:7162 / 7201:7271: 1.04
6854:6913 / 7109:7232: 1.00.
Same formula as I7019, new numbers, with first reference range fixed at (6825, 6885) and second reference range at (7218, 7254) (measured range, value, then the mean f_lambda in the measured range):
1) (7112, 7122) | 0.4 angstrom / 3.51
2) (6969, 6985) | -0.4 angstrom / 3.78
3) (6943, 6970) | -0.5 angstrom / 3.78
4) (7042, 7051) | 0.1 angstrom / 3.65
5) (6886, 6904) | -0.2 angstrom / 3.77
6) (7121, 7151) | 1.6 angstrom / 3.45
